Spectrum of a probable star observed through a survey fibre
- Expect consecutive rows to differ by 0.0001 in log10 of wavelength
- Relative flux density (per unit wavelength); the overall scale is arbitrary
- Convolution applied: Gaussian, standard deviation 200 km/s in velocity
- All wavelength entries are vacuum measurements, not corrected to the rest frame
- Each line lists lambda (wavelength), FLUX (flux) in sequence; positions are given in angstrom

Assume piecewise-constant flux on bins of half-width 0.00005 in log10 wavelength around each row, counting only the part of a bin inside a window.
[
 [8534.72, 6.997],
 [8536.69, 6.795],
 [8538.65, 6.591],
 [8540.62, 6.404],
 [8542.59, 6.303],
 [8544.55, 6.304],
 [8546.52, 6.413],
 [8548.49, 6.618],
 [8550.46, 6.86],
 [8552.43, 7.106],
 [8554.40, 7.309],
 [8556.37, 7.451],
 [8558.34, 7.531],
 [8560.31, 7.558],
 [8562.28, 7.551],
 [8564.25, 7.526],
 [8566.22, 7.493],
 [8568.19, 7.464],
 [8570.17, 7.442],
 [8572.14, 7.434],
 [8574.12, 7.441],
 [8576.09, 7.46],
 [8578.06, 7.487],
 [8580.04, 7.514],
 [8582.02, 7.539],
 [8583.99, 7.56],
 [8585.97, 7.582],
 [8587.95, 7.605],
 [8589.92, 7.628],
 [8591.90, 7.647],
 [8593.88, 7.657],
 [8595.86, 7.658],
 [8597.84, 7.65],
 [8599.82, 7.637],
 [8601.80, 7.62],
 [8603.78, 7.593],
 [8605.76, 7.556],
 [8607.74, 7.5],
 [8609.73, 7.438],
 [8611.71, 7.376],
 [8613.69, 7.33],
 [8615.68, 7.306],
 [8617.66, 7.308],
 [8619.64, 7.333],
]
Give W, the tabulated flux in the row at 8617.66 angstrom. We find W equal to 7.308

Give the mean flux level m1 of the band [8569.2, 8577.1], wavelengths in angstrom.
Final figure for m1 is 7.45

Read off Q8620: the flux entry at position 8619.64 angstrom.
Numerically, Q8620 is 7.333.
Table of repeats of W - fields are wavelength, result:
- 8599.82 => 7.637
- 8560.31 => 7.558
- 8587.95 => 7.605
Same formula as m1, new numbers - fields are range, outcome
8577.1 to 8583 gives 7.5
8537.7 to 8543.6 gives 6.43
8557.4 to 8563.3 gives 7.55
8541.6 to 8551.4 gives 6.5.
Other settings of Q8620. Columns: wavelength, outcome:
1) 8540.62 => 6.404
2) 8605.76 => 7.556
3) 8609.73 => 7.438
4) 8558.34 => 7.531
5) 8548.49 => 6.618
